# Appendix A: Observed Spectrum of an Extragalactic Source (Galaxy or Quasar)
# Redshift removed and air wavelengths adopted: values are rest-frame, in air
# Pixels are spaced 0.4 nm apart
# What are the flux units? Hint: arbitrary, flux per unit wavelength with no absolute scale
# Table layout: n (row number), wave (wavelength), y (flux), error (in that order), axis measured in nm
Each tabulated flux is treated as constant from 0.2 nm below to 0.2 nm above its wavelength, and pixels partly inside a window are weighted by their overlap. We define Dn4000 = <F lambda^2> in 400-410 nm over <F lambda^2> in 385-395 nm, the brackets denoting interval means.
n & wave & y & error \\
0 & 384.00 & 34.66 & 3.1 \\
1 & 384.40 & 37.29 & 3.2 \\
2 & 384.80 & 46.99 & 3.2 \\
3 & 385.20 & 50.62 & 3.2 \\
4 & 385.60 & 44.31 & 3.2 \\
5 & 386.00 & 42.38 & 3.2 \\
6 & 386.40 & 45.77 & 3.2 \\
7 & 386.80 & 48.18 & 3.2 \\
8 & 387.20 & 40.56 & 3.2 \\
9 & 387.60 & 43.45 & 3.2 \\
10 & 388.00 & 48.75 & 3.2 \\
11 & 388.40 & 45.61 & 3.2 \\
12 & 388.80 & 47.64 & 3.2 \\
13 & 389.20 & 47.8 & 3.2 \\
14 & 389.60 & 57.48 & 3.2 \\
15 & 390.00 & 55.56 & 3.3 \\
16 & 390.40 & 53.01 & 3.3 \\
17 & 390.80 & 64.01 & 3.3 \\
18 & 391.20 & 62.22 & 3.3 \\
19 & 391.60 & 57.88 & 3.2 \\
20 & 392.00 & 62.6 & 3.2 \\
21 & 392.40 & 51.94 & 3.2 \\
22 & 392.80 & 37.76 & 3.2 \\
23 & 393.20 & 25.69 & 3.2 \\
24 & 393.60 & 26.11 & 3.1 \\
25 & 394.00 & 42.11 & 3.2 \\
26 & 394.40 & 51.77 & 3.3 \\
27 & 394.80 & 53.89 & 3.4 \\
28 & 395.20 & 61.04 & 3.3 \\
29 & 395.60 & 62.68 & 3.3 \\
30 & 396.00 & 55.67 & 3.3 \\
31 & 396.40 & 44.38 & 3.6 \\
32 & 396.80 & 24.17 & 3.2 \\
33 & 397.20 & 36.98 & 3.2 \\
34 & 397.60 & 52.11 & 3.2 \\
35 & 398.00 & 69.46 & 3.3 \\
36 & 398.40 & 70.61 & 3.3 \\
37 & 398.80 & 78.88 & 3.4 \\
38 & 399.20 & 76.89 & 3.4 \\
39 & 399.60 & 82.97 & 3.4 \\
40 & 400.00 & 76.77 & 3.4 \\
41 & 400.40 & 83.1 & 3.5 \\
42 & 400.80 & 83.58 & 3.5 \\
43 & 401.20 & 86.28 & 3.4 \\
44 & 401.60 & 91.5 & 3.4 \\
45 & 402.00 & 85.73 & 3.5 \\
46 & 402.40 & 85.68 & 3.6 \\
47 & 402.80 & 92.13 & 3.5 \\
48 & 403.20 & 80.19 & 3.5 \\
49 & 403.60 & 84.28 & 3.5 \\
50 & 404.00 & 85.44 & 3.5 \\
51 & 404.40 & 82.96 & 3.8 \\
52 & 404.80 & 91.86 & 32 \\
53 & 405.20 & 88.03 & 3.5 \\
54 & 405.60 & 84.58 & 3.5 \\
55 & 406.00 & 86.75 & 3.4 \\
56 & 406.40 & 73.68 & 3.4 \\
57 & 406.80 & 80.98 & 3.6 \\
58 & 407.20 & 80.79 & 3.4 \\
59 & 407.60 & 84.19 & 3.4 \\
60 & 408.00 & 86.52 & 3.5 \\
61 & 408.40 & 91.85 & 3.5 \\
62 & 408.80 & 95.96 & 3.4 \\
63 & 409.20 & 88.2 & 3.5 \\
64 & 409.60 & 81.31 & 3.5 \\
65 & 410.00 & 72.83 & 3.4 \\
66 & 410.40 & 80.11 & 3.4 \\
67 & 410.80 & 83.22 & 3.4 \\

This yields 1.90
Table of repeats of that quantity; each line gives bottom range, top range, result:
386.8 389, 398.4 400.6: 1.84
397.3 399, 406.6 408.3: 1.33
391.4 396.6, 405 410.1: 1.86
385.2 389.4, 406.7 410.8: 2.05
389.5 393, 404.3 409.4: 1.67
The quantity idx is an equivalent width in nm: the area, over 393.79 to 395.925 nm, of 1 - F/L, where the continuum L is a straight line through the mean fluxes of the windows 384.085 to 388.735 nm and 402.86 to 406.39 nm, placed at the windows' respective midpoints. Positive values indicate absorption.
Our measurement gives 0.31 nm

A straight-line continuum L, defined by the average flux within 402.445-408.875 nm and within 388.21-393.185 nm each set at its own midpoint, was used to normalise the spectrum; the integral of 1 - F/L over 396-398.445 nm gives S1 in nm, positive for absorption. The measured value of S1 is 0.67 nm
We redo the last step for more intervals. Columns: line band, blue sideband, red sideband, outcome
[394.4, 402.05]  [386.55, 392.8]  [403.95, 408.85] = 0.354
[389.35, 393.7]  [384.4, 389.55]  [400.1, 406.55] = 0.414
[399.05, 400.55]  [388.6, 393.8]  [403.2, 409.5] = -0.209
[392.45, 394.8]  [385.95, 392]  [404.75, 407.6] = 0.820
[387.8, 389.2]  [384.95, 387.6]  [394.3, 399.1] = 0.001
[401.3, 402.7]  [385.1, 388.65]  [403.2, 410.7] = -0.246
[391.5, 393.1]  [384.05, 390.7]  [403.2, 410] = 0.173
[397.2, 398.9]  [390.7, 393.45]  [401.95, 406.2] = 0.128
